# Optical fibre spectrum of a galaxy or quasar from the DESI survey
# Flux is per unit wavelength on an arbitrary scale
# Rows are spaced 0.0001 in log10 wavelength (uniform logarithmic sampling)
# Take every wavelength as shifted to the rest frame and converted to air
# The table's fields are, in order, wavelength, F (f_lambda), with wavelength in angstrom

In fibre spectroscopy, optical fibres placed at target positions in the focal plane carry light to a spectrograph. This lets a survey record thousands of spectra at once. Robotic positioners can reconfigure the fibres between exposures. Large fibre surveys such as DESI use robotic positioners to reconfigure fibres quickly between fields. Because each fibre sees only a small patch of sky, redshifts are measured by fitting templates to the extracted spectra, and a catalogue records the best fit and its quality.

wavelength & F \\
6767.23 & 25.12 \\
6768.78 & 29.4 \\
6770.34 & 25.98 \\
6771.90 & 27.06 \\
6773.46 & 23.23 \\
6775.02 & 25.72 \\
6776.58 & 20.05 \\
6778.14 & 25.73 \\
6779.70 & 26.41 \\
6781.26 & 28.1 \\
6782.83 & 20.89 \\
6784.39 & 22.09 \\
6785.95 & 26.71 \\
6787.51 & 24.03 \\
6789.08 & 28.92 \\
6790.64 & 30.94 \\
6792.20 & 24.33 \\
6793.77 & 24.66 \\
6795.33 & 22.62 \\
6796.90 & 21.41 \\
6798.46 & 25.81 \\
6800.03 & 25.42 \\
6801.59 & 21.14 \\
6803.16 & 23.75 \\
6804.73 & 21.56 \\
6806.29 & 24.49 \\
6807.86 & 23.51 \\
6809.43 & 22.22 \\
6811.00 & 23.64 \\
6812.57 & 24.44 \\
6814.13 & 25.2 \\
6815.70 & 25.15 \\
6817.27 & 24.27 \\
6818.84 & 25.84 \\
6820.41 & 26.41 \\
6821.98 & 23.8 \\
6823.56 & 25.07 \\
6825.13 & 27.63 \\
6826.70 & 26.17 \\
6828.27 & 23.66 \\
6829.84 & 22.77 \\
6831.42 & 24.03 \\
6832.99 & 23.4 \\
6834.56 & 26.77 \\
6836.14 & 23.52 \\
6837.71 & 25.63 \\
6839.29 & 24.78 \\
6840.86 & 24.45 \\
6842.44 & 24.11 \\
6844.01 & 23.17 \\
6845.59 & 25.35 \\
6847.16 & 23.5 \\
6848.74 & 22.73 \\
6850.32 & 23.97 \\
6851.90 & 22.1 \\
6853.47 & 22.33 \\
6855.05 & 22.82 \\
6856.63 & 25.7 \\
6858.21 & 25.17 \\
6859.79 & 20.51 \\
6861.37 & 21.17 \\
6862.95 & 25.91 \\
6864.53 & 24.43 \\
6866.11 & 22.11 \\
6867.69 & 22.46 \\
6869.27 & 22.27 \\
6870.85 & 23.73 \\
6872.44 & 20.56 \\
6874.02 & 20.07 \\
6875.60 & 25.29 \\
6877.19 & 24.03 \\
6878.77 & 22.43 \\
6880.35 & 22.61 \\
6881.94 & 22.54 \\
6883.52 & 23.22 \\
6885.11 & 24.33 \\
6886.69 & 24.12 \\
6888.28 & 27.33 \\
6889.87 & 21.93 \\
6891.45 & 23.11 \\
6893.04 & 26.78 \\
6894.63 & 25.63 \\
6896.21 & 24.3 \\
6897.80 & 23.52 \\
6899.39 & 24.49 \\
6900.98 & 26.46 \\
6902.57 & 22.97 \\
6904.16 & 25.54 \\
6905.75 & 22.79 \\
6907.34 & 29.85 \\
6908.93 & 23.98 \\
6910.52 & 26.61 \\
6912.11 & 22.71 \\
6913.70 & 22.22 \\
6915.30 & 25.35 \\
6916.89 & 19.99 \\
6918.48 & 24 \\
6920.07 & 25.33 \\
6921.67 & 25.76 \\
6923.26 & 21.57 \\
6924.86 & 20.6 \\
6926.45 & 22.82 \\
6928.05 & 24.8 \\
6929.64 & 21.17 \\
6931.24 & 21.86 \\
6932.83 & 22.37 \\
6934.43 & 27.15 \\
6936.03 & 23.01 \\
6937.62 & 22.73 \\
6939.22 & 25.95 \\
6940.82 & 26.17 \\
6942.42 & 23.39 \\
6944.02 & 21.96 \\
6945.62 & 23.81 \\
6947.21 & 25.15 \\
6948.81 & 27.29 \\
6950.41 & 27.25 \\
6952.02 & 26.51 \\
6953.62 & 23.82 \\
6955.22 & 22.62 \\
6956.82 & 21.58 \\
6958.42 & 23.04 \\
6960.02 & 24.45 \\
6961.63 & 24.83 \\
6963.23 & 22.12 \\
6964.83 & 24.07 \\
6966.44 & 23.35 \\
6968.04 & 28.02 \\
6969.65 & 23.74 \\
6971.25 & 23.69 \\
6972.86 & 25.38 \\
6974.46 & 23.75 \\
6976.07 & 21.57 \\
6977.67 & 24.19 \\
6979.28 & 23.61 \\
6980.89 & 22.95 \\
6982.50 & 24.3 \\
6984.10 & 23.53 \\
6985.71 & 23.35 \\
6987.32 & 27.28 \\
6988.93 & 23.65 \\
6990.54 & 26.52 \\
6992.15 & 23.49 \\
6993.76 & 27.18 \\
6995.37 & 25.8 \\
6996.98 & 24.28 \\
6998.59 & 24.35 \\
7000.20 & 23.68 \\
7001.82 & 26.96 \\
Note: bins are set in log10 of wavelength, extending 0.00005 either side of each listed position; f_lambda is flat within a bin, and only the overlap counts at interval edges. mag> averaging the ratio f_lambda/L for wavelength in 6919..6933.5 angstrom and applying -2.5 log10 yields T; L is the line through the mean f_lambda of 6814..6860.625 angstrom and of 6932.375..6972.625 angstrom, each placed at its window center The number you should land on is 0.06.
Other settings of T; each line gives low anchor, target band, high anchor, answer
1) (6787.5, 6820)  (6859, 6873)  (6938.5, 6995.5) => 0.09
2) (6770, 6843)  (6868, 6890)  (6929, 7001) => 0.06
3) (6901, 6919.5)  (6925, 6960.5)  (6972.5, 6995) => 0.02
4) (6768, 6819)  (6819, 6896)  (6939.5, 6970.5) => 0.03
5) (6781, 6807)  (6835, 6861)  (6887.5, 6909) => 0.04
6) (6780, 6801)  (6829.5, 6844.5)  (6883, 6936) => 0.02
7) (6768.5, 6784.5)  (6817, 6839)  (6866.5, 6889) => -0.04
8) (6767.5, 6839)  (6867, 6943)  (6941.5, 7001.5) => 0.03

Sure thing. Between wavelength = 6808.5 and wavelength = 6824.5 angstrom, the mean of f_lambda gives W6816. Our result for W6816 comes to 24.6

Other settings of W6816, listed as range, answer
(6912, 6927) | 23.1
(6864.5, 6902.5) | 23.6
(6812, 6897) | 24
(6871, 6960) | 23.9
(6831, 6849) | 24.3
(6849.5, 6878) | 23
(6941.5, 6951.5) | 24.9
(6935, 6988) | 24.2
